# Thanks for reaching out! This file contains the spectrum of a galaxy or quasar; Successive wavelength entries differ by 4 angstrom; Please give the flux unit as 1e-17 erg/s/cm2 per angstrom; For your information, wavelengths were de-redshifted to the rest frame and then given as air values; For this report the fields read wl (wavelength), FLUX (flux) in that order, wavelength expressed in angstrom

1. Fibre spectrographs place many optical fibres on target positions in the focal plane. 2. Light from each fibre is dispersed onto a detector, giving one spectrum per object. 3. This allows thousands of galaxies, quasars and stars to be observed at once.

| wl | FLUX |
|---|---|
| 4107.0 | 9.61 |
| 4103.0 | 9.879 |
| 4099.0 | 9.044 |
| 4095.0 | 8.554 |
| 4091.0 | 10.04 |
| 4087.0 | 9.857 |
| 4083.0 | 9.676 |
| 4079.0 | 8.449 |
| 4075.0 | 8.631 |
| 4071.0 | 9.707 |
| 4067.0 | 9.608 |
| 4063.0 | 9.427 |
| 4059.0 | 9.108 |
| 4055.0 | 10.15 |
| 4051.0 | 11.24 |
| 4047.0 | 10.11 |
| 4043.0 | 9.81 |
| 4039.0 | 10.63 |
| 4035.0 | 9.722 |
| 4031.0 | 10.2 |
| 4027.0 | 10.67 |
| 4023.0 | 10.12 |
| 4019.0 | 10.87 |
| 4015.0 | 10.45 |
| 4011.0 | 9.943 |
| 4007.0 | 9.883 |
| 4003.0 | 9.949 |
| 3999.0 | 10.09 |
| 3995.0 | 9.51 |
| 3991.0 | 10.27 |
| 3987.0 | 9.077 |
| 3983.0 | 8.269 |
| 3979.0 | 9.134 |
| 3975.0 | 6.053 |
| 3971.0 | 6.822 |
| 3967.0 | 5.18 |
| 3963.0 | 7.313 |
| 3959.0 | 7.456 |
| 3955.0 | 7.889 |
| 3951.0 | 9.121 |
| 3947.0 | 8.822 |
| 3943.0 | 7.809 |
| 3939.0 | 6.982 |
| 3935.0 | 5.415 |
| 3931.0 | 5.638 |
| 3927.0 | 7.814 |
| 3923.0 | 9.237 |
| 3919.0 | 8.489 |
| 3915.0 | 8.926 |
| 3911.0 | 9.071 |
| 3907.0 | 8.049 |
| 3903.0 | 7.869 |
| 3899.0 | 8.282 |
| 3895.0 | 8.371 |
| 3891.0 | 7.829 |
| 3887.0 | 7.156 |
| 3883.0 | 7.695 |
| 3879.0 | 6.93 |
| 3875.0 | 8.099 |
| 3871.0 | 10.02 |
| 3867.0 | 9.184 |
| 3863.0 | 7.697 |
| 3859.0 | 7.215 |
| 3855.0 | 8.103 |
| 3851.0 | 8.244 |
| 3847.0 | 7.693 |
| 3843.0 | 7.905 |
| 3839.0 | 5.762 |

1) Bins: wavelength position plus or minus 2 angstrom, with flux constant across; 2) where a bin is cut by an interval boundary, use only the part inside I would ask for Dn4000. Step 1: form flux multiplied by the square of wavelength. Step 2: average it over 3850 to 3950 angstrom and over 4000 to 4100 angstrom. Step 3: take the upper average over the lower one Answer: 1.3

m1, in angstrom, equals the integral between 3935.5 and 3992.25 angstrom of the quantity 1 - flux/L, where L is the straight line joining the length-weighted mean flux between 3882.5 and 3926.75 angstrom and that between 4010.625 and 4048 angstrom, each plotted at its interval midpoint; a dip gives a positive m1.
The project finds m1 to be 8.93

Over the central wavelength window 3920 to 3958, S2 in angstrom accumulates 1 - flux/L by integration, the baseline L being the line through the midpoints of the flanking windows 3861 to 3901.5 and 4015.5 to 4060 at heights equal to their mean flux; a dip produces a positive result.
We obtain 5.4 angstrom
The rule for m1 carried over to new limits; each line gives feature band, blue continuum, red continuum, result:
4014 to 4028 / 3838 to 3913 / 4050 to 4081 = -2.1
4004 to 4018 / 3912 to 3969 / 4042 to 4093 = -2.2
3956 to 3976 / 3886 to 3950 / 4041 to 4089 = 4.3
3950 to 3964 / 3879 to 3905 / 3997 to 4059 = 1.6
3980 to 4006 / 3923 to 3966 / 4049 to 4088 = -3.9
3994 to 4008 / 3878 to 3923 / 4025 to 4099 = -1.1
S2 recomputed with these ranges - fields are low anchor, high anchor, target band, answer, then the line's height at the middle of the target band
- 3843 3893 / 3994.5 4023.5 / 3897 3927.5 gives 0.6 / 8.66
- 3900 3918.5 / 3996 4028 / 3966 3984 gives 4.6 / 9.58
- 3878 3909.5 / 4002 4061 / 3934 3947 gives 2.2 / 8.63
